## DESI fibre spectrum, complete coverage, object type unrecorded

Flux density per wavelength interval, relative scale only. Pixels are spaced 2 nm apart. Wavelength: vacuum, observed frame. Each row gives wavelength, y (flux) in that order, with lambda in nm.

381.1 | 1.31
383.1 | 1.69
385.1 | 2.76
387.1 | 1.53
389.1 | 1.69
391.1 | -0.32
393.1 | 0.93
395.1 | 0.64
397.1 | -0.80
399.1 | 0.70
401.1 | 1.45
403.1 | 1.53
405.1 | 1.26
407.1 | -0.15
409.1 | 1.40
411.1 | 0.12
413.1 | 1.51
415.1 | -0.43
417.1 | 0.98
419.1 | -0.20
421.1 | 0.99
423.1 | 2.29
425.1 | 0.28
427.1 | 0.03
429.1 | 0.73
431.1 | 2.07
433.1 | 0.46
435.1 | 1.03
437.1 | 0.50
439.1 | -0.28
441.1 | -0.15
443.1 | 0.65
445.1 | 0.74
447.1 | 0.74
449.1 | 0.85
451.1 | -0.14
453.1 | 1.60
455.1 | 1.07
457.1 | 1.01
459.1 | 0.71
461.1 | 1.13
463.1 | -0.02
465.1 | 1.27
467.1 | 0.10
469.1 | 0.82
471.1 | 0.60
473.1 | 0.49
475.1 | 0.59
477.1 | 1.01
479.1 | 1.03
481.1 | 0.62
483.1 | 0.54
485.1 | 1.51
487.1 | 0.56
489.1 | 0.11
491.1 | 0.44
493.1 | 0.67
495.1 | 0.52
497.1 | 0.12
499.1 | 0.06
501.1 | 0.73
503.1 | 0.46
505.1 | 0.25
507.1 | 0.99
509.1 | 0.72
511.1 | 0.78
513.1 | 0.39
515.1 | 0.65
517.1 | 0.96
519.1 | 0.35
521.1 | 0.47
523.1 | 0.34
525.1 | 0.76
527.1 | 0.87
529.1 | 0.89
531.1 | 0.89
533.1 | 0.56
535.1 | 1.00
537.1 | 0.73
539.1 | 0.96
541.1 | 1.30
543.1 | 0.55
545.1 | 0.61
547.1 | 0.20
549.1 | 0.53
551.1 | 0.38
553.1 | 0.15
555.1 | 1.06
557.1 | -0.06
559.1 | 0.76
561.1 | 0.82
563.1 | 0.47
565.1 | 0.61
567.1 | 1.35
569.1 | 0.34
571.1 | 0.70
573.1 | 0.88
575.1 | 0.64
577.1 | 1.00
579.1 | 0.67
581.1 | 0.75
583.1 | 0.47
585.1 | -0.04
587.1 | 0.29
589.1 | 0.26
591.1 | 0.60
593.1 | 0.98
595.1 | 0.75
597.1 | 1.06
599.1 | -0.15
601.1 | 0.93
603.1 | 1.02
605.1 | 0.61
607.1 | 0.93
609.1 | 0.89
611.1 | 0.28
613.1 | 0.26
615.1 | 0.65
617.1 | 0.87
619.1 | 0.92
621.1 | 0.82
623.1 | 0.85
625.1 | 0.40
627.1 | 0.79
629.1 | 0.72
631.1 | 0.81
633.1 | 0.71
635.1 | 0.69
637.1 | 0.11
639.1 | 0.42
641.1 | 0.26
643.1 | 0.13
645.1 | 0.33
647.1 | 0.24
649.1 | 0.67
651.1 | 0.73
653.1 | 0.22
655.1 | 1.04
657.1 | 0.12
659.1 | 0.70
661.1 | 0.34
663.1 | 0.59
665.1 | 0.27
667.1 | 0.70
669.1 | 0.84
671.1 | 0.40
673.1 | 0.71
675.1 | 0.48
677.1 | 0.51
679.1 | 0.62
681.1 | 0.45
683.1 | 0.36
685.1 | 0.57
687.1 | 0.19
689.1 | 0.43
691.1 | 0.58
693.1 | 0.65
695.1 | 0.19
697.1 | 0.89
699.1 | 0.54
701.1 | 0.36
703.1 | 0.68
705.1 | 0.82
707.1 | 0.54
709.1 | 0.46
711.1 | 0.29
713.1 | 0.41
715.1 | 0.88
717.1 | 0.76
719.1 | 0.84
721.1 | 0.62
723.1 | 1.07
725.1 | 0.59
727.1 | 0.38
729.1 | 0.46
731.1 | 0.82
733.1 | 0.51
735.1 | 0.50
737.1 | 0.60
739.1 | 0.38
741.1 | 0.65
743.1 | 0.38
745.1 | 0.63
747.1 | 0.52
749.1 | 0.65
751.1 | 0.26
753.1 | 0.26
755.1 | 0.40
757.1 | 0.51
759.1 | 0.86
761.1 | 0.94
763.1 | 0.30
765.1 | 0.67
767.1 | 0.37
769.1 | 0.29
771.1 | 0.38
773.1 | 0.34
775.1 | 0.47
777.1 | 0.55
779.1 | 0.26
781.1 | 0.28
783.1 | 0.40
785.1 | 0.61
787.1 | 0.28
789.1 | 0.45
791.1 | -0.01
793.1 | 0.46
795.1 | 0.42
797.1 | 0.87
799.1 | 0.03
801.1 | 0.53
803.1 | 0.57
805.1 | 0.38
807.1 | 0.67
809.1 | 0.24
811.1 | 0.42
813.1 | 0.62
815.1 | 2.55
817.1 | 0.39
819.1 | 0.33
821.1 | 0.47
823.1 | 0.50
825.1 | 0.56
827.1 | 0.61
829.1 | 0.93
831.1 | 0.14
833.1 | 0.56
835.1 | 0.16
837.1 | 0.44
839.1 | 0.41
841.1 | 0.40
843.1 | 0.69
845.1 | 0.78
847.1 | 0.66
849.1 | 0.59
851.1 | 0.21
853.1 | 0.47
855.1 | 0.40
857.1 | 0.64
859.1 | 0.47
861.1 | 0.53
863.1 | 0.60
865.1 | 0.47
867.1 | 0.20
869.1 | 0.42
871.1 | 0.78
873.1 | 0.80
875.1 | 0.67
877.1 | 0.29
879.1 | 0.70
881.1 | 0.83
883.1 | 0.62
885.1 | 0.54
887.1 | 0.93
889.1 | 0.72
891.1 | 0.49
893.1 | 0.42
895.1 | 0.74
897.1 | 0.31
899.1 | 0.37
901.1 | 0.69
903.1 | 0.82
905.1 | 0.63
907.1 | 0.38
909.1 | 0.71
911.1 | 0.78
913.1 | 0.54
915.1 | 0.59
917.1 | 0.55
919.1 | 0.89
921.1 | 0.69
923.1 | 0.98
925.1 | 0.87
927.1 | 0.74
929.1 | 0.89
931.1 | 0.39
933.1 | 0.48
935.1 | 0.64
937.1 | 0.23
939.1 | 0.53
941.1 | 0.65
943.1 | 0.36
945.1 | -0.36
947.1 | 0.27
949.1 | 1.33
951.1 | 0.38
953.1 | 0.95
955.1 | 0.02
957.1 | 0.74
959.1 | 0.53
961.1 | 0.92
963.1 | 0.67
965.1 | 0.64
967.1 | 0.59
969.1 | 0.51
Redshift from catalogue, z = 1.19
